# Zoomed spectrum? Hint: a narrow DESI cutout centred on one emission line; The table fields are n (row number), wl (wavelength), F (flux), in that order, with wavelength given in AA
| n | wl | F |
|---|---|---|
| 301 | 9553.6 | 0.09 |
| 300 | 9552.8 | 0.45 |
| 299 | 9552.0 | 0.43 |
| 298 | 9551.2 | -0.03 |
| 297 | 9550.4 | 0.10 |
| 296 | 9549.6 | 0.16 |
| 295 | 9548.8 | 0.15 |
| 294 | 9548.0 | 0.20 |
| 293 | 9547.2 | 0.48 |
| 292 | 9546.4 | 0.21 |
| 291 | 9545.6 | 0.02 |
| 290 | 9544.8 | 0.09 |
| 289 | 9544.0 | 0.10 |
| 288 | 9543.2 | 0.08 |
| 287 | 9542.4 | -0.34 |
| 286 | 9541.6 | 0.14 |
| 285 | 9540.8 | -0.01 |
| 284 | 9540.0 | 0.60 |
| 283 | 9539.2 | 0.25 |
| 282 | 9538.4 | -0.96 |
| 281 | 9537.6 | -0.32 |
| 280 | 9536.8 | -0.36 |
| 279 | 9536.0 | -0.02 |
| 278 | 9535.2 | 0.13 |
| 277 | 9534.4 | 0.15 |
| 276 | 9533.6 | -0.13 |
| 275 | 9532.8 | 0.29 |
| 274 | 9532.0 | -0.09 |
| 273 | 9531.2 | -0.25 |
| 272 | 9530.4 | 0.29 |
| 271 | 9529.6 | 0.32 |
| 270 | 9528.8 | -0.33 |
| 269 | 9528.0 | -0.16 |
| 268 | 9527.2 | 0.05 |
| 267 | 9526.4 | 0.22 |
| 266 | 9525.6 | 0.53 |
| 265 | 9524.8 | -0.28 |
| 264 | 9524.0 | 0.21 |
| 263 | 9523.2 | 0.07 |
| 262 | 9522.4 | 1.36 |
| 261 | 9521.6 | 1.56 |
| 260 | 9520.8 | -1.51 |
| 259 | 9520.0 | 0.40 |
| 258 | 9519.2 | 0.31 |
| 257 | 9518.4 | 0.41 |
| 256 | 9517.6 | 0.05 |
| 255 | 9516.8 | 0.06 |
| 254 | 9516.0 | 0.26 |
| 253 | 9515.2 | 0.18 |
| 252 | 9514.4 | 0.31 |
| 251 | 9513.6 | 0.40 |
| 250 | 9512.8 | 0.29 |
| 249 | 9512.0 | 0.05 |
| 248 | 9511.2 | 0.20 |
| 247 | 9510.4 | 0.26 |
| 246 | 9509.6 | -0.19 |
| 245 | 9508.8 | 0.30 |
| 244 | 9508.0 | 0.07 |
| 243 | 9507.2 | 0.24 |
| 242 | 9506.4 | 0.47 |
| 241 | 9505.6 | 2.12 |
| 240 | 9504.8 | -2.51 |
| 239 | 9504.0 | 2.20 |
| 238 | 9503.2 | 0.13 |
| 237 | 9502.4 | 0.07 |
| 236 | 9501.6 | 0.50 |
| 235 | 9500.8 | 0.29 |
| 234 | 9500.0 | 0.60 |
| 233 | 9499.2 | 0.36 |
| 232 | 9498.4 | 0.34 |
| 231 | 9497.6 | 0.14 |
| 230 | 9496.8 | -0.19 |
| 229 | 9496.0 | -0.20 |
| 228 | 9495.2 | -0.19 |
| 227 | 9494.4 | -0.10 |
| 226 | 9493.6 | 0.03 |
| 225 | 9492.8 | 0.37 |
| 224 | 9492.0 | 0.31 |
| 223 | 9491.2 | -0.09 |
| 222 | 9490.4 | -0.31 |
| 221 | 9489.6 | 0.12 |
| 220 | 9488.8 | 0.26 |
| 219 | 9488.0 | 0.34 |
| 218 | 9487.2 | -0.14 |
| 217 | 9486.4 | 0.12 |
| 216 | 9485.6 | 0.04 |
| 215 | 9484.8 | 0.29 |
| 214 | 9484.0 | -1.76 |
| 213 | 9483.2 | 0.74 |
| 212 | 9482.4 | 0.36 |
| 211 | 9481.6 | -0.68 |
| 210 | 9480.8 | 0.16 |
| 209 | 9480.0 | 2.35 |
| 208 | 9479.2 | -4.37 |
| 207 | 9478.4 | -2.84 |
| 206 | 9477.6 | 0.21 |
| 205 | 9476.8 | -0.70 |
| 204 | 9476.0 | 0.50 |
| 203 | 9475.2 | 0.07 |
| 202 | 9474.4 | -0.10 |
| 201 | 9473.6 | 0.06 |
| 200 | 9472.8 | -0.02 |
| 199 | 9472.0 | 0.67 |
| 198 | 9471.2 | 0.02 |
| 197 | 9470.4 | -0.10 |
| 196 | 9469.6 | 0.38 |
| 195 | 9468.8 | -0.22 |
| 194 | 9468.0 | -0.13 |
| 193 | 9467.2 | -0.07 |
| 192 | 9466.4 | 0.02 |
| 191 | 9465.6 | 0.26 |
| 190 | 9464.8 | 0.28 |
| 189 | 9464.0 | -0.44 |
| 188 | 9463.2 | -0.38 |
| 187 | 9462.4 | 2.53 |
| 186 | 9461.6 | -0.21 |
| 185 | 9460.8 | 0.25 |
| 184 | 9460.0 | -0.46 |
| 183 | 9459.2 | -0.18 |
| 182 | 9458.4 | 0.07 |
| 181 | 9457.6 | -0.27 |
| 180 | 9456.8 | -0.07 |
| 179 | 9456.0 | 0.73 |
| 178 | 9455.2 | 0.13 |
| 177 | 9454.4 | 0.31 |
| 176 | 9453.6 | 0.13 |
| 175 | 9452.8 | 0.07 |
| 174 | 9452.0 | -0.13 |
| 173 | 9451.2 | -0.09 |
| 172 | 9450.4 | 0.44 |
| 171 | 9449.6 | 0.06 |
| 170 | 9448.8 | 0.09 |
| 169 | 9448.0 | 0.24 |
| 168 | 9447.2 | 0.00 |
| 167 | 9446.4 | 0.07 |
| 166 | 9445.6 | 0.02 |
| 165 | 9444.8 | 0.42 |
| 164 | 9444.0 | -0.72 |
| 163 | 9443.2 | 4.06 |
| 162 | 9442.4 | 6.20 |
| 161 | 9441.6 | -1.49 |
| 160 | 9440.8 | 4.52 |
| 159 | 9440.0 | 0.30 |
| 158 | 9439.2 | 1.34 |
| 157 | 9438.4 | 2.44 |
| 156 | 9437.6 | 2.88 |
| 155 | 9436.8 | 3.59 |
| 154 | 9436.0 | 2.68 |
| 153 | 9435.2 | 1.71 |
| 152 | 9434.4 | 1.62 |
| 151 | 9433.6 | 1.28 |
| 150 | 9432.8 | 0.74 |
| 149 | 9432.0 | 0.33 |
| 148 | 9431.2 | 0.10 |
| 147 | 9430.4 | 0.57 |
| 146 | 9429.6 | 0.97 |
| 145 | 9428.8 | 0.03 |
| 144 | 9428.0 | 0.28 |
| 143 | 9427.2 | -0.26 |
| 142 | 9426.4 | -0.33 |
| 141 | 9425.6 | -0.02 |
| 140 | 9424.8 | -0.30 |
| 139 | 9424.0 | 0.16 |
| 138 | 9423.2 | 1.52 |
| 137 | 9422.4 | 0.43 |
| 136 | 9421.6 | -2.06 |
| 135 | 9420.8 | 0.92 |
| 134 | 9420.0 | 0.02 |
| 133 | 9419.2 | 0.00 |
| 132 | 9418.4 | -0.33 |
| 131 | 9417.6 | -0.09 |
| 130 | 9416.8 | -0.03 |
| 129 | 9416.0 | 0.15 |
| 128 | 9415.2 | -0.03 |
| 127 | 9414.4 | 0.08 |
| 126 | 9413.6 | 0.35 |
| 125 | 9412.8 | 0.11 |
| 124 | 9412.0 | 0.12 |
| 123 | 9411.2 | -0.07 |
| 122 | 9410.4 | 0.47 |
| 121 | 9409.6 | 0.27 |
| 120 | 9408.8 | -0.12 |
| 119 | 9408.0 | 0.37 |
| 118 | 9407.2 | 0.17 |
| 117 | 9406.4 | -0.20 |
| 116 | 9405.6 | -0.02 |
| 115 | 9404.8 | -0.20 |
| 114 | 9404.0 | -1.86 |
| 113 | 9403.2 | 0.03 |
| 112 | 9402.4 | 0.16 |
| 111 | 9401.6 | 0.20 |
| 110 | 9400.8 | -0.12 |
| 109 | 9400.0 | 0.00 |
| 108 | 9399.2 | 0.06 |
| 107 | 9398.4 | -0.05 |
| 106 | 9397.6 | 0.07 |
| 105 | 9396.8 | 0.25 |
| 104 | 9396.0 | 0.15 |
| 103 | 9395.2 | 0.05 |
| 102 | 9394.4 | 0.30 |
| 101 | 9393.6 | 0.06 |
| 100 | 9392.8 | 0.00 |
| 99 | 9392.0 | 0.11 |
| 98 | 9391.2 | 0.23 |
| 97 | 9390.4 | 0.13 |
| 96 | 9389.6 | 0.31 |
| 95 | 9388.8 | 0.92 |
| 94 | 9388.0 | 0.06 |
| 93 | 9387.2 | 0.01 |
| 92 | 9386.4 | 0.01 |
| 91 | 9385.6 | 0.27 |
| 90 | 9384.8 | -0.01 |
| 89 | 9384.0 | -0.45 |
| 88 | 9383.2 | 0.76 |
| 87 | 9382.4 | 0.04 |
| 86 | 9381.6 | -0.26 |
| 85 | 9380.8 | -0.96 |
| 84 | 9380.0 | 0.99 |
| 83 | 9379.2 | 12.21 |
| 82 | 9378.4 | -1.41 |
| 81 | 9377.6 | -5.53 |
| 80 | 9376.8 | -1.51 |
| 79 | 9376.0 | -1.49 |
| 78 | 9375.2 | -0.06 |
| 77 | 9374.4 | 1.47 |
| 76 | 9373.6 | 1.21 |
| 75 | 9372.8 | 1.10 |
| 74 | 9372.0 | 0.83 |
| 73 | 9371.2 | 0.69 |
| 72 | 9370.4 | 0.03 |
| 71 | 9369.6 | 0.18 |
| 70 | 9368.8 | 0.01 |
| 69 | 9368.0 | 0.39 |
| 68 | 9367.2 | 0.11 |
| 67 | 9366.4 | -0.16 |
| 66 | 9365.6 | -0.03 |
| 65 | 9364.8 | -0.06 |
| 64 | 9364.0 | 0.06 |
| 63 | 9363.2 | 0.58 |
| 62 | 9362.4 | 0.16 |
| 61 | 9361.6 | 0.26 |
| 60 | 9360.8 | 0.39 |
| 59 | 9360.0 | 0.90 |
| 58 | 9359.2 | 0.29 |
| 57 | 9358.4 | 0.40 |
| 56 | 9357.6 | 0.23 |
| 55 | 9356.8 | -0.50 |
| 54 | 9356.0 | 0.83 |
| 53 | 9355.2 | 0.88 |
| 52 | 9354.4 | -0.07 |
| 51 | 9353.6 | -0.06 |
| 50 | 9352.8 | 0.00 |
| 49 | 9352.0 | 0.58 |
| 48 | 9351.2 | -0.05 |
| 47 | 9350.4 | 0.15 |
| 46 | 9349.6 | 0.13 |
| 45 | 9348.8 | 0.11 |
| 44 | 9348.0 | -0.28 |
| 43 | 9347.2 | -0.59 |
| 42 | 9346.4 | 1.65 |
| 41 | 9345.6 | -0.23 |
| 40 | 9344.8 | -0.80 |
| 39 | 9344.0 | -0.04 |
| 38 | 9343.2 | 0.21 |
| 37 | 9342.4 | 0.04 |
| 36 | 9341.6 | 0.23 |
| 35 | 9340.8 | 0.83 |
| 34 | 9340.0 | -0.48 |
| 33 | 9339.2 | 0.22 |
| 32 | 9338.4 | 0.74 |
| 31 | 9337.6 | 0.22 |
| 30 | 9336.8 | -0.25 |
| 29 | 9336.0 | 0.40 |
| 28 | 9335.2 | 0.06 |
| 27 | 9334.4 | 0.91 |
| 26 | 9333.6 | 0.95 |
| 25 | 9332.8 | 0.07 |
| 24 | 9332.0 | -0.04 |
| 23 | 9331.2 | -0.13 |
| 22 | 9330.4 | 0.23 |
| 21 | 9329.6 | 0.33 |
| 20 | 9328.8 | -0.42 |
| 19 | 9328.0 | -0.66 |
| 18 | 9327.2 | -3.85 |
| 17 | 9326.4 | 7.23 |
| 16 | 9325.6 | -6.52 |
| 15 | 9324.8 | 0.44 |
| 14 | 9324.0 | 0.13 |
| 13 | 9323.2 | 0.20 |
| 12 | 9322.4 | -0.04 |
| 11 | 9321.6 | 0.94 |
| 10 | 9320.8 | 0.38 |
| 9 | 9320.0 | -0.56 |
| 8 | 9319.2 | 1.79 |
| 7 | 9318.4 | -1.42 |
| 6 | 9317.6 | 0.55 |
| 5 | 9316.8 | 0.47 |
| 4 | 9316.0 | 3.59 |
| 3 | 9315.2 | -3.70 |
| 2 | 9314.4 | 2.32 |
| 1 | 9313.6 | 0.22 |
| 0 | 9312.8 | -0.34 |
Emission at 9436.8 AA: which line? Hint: Hbeta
